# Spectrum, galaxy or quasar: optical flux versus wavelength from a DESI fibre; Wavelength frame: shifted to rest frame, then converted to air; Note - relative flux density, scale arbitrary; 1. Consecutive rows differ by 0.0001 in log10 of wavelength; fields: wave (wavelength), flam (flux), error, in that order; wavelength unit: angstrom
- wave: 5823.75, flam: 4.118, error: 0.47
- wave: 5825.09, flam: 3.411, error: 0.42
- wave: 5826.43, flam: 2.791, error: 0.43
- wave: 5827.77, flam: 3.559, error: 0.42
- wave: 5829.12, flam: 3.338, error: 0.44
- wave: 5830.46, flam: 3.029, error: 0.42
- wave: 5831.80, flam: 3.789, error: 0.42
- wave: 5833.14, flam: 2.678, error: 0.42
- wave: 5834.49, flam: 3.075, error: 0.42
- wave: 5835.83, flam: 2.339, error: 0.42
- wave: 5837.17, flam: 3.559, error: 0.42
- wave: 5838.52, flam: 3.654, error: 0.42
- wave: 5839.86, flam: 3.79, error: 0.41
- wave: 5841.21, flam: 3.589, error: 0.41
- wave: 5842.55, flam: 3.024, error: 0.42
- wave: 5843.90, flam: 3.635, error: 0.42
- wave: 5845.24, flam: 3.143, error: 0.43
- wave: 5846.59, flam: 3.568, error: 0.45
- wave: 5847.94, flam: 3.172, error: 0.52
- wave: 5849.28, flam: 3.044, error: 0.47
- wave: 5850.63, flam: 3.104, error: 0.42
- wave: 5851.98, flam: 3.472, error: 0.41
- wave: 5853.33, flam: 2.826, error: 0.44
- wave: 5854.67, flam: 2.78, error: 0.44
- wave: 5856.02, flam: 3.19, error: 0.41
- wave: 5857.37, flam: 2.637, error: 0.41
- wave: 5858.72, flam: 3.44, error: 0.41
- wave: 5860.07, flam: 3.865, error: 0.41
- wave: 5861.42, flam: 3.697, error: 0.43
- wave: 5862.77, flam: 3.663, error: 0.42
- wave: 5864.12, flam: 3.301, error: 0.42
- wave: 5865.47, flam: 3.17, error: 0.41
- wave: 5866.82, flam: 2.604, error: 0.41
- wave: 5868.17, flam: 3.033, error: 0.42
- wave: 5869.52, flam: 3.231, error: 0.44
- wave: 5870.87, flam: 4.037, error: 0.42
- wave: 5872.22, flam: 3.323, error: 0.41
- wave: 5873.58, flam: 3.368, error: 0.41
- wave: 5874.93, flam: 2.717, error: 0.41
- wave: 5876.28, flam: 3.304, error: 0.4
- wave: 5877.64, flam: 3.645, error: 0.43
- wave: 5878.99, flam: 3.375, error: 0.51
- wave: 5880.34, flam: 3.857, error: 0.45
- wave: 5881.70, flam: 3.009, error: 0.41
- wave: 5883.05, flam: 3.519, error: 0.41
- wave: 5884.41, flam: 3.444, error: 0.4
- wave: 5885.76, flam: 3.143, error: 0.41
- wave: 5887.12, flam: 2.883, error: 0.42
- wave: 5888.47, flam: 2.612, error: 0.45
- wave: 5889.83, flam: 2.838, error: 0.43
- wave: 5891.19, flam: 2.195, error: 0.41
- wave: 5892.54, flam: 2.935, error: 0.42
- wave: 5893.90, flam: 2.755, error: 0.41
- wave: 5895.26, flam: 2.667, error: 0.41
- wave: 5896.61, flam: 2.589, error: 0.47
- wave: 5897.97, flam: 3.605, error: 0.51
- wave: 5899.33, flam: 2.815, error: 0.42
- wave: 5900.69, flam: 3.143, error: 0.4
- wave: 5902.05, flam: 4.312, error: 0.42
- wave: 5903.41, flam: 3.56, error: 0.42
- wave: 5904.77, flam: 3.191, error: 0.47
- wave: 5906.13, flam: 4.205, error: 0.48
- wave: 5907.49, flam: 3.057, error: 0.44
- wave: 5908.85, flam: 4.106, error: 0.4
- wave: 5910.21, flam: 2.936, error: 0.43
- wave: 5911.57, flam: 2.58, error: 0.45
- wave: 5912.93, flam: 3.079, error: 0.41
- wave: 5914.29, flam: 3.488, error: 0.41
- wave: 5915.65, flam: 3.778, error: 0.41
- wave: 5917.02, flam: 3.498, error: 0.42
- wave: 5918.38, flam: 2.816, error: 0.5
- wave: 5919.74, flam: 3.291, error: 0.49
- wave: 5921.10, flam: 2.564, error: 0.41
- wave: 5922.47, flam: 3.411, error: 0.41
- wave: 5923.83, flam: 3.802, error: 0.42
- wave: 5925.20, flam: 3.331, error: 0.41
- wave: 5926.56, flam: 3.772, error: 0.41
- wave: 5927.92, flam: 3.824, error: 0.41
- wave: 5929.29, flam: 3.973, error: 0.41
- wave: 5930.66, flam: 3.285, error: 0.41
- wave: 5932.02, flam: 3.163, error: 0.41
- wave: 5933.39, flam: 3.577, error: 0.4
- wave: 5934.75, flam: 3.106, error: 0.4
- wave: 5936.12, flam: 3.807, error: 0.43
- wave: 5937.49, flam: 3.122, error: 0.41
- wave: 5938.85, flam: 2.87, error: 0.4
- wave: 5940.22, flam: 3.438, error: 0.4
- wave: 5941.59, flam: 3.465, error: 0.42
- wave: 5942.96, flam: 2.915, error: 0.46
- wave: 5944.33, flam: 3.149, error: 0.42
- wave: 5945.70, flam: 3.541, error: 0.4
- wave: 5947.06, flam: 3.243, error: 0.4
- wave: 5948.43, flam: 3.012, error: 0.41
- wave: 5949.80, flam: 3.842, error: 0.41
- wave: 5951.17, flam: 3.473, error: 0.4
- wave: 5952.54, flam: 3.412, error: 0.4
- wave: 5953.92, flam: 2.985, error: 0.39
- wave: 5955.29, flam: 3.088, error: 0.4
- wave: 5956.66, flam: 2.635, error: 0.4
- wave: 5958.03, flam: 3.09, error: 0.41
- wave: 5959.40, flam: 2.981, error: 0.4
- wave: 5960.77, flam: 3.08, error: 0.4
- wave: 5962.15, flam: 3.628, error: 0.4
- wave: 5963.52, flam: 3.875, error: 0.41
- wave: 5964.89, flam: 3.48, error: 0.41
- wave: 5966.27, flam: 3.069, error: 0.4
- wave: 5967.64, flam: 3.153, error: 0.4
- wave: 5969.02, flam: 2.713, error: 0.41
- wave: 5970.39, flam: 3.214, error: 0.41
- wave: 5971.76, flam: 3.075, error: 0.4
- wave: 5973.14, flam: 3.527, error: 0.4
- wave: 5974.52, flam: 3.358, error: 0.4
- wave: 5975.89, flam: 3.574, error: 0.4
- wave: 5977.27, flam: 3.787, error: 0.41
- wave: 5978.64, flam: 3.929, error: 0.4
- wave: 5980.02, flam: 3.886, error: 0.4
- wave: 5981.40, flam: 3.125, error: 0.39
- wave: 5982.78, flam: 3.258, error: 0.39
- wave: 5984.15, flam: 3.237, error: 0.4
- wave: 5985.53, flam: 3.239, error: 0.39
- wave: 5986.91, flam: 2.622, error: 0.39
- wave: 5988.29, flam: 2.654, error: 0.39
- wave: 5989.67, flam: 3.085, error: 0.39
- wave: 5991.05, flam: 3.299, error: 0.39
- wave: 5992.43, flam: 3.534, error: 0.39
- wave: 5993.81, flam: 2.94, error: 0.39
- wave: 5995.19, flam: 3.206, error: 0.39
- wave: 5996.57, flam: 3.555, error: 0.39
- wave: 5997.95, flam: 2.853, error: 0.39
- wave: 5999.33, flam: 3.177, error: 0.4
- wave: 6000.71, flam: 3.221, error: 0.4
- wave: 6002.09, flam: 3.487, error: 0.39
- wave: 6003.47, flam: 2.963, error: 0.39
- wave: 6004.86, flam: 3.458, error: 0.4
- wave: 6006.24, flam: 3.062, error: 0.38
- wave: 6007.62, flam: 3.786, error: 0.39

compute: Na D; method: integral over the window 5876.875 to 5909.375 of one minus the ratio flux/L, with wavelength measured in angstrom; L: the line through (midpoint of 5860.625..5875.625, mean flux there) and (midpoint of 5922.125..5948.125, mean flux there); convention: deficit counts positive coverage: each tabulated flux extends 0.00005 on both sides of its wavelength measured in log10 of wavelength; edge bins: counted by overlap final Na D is 1.1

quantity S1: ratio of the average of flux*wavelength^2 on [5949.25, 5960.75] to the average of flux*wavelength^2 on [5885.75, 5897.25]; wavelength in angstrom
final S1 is 1.20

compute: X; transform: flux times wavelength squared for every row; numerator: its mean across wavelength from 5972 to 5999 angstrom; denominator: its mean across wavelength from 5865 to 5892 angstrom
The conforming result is 1.1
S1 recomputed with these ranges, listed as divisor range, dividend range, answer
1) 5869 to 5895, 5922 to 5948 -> 1.10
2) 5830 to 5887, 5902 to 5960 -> 1.04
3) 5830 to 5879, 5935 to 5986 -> 1.05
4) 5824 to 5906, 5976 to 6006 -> 1.06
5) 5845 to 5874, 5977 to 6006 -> 1.04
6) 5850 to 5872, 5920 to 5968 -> 1.05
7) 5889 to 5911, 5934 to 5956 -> 1.05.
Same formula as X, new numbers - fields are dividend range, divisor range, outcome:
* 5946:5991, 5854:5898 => 1.07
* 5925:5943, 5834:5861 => 1.08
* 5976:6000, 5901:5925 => 0.99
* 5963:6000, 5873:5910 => 1.05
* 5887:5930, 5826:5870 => 1.02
